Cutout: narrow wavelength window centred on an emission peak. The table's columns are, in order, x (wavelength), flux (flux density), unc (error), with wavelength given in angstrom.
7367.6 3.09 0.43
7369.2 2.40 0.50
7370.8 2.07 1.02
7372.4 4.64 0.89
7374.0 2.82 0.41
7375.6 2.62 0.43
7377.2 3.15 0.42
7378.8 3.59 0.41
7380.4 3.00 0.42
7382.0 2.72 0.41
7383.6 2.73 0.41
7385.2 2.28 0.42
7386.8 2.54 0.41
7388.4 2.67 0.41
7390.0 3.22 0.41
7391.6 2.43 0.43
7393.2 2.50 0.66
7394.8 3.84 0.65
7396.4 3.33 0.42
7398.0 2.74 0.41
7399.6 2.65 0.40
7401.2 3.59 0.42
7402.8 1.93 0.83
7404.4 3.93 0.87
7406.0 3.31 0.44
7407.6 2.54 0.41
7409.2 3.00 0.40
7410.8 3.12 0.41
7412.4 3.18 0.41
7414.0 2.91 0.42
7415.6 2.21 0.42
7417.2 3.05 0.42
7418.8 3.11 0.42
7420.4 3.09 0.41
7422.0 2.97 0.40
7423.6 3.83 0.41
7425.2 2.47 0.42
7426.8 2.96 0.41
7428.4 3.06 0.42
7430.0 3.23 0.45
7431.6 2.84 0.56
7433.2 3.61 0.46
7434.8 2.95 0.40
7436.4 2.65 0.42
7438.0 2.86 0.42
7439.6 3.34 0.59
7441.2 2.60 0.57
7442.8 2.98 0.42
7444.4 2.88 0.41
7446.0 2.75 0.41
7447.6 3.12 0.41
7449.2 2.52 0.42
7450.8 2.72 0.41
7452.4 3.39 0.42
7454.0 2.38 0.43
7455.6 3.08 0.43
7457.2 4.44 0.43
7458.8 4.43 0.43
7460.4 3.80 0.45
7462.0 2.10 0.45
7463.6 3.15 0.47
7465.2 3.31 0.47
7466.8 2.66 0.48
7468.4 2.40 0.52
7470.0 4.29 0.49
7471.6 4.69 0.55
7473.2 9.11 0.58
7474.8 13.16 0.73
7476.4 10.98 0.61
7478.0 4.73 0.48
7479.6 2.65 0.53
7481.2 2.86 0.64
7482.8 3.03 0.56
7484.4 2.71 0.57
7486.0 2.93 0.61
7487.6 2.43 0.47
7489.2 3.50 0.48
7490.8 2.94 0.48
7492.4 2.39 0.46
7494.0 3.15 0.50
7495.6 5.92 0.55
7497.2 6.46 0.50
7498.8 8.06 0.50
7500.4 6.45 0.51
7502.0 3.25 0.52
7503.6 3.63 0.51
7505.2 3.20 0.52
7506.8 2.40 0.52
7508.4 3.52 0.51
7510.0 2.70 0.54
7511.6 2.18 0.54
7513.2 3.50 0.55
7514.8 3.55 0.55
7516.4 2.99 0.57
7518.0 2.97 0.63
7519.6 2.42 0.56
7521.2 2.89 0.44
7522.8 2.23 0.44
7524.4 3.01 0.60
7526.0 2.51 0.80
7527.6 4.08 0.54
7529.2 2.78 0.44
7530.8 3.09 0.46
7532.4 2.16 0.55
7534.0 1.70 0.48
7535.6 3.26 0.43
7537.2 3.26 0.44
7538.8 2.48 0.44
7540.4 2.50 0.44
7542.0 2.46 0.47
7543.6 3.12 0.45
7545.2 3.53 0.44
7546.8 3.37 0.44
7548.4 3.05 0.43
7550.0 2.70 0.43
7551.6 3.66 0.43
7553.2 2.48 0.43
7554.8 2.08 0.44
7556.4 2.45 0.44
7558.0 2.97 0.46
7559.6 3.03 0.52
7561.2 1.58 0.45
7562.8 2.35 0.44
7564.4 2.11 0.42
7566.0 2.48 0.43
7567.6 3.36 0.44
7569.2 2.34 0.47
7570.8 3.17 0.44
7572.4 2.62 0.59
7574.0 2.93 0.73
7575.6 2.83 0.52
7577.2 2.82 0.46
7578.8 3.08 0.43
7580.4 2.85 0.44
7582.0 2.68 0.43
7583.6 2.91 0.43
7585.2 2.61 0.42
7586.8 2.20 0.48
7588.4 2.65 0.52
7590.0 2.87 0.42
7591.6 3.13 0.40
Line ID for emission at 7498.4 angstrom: [N II]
